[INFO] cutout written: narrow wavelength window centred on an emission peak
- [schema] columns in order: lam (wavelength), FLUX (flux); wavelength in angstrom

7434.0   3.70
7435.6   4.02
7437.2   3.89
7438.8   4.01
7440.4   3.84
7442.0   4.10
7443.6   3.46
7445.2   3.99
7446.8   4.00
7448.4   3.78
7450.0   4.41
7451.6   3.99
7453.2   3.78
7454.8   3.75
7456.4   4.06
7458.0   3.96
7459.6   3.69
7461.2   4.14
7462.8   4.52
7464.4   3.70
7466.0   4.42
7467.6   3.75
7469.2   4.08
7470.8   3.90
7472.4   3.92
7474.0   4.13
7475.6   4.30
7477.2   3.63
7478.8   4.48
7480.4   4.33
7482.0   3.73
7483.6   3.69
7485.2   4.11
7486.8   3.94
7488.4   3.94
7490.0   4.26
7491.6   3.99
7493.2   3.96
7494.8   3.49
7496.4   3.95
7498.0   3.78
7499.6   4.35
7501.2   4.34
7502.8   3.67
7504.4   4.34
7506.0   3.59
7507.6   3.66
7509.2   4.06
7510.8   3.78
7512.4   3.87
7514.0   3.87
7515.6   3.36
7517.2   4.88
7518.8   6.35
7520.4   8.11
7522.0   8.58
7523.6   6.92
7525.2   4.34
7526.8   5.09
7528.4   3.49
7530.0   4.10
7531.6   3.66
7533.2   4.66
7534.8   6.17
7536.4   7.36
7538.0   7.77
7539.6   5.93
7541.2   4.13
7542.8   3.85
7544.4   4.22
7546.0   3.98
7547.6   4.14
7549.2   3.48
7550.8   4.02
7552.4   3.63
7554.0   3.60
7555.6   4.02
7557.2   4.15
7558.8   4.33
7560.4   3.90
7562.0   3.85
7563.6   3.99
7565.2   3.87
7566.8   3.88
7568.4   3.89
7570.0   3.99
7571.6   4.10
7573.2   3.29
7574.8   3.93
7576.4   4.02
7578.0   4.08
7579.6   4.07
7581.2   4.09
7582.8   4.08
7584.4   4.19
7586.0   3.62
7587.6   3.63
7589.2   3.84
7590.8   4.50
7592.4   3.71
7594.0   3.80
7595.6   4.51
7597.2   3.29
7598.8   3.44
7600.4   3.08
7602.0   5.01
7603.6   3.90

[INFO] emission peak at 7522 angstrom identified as [S II]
